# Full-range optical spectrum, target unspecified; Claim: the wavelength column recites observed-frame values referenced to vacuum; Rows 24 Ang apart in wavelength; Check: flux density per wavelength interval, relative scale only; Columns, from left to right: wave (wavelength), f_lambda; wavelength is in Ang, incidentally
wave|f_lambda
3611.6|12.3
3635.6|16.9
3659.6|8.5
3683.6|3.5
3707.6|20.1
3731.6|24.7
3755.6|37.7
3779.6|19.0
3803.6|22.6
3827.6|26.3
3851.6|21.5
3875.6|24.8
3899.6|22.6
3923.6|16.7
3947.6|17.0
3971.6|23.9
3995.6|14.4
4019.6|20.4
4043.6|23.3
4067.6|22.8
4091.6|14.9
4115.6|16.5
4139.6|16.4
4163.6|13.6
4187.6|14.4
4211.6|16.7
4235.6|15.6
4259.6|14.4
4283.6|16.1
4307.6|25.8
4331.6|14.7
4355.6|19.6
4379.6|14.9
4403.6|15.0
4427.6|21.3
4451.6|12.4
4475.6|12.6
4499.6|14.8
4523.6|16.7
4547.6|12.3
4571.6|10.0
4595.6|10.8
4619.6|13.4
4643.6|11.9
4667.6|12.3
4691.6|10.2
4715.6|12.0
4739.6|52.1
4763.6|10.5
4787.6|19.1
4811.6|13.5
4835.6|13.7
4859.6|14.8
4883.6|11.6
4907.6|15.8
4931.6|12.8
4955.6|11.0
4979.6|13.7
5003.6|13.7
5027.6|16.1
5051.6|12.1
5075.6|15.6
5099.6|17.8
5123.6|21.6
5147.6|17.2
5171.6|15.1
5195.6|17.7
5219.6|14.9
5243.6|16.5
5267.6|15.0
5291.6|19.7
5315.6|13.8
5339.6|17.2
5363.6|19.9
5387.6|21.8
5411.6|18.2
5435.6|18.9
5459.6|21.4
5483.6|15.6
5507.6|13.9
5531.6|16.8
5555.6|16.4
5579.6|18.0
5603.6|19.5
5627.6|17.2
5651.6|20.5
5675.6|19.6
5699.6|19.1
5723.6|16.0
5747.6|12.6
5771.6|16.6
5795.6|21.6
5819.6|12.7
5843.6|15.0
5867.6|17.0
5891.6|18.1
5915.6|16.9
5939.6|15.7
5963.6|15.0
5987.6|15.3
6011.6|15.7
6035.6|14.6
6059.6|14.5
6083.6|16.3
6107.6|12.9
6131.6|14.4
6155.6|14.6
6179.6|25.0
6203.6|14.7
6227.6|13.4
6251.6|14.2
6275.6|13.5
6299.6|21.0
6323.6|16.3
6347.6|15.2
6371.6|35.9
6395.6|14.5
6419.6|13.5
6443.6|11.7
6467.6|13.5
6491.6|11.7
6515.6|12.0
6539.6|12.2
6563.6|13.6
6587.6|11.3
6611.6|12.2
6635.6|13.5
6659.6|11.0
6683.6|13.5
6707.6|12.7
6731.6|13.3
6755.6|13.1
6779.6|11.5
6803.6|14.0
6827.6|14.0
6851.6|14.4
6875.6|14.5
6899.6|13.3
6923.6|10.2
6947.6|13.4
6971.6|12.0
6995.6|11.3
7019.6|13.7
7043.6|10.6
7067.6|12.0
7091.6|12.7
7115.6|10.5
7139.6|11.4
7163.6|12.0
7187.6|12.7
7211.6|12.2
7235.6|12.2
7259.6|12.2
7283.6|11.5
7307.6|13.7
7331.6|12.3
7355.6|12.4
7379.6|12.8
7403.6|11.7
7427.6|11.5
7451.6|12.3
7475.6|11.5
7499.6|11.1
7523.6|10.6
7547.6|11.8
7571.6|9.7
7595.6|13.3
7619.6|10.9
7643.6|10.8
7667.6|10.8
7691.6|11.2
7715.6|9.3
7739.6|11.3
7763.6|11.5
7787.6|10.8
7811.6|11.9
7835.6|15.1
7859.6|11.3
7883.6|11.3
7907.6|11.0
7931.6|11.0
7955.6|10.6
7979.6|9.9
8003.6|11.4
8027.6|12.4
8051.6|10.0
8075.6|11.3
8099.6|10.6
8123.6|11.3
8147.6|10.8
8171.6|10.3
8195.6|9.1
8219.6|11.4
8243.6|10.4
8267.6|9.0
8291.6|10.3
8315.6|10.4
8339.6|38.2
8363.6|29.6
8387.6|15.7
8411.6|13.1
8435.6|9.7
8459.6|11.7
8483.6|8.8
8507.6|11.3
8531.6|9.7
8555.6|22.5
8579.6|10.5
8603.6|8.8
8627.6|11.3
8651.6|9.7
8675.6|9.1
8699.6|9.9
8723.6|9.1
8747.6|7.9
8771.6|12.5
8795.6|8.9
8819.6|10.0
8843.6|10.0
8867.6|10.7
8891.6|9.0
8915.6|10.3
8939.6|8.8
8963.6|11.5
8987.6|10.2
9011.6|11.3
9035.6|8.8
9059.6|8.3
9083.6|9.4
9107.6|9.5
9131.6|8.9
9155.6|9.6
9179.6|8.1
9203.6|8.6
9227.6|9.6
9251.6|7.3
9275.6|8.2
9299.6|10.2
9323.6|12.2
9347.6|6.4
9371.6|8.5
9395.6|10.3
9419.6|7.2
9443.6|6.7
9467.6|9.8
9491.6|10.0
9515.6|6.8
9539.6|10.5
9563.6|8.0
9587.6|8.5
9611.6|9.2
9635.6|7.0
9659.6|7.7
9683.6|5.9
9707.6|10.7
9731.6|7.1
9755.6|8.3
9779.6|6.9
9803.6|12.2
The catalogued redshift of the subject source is 0.27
